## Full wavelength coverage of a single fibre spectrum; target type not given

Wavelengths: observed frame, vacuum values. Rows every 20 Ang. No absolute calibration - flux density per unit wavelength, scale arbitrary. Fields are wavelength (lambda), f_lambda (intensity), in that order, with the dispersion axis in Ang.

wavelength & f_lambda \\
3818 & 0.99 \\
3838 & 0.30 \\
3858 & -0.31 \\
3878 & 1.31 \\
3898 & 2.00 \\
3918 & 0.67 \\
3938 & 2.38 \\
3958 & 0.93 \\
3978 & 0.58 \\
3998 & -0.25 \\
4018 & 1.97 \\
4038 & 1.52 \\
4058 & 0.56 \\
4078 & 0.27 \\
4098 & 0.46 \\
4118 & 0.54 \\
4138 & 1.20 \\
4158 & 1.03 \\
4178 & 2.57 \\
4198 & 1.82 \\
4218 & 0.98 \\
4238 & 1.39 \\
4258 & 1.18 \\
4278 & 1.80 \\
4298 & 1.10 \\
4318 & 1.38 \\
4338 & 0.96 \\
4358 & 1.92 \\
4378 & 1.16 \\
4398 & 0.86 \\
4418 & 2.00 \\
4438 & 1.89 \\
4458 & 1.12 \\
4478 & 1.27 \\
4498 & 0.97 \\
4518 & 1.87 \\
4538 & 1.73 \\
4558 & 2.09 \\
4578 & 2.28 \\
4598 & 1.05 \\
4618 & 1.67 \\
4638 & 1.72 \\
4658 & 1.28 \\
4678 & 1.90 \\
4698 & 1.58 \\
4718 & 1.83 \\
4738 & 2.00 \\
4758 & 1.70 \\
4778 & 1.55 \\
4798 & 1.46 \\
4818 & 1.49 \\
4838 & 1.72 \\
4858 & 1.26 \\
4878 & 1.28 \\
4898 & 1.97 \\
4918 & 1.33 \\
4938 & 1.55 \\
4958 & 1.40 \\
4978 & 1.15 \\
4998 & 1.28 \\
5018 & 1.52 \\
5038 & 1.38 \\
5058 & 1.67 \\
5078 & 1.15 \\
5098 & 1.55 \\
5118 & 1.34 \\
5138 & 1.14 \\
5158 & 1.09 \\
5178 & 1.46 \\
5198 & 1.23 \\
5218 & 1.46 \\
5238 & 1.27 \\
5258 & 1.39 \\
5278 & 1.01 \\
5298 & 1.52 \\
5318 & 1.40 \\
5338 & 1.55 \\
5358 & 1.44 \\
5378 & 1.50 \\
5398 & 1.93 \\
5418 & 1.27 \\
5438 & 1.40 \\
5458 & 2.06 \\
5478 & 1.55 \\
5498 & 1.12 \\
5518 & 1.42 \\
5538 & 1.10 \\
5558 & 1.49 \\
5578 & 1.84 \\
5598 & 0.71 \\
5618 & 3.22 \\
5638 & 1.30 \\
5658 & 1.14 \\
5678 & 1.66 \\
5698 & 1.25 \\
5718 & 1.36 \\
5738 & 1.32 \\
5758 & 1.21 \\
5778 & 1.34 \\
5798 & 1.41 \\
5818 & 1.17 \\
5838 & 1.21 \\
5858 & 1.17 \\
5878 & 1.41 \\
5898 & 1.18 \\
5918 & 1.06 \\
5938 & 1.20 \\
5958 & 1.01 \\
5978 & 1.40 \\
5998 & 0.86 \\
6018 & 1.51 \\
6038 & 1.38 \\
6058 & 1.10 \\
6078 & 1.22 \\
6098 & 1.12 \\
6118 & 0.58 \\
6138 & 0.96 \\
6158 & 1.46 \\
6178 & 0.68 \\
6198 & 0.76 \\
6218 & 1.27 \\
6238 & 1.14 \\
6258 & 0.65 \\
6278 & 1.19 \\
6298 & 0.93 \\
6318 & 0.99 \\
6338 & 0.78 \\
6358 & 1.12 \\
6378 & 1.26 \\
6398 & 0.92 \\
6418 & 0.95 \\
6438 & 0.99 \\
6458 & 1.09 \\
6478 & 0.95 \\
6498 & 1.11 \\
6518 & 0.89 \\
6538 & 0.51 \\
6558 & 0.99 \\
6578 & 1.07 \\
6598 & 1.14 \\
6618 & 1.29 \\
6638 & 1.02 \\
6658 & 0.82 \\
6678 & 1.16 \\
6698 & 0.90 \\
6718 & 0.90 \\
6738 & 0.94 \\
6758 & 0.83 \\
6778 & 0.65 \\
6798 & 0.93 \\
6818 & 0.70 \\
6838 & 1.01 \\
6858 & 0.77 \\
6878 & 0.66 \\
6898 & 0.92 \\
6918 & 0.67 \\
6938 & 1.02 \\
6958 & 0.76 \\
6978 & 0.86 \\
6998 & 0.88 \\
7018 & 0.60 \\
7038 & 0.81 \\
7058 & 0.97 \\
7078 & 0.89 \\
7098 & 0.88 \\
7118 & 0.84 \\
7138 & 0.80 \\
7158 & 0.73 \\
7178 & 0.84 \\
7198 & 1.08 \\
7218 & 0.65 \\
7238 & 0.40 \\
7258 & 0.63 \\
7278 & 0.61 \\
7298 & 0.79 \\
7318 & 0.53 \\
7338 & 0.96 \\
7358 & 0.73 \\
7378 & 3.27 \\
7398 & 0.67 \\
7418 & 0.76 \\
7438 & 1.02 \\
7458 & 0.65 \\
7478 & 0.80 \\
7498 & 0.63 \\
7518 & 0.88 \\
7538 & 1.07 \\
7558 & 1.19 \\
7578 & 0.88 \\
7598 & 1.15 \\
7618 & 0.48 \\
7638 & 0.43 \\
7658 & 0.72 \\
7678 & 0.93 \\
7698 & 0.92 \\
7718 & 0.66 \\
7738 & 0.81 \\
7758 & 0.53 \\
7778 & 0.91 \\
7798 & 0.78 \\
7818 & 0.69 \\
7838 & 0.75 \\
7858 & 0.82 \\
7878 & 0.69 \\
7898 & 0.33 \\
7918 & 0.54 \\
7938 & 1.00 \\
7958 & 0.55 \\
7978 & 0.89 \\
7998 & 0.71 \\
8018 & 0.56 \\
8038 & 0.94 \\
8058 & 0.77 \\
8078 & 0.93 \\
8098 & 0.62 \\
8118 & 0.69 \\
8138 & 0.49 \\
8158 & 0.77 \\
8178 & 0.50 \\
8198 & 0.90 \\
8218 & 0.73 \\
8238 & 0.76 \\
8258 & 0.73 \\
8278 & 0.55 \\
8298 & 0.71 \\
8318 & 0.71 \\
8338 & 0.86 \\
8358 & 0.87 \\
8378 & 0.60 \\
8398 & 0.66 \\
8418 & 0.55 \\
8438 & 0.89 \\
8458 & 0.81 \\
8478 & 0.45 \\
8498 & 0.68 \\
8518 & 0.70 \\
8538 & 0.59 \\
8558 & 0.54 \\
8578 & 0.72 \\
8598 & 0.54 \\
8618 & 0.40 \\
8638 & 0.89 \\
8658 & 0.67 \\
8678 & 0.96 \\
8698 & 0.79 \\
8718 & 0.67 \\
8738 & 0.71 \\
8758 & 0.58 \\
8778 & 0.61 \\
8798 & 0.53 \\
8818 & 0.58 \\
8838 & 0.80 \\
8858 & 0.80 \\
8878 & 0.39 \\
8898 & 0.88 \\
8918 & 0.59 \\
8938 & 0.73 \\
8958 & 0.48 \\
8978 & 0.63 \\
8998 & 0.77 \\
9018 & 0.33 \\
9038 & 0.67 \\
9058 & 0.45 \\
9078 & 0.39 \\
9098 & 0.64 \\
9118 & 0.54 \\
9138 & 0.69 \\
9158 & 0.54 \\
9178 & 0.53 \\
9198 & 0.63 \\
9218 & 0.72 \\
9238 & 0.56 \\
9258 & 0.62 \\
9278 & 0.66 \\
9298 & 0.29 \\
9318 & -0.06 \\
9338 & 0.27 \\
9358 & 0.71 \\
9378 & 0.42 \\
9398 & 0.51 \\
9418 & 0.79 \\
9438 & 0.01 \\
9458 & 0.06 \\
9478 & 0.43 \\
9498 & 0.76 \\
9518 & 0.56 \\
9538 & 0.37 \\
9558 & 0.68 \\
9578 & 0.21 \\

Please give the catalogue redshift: 0.12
